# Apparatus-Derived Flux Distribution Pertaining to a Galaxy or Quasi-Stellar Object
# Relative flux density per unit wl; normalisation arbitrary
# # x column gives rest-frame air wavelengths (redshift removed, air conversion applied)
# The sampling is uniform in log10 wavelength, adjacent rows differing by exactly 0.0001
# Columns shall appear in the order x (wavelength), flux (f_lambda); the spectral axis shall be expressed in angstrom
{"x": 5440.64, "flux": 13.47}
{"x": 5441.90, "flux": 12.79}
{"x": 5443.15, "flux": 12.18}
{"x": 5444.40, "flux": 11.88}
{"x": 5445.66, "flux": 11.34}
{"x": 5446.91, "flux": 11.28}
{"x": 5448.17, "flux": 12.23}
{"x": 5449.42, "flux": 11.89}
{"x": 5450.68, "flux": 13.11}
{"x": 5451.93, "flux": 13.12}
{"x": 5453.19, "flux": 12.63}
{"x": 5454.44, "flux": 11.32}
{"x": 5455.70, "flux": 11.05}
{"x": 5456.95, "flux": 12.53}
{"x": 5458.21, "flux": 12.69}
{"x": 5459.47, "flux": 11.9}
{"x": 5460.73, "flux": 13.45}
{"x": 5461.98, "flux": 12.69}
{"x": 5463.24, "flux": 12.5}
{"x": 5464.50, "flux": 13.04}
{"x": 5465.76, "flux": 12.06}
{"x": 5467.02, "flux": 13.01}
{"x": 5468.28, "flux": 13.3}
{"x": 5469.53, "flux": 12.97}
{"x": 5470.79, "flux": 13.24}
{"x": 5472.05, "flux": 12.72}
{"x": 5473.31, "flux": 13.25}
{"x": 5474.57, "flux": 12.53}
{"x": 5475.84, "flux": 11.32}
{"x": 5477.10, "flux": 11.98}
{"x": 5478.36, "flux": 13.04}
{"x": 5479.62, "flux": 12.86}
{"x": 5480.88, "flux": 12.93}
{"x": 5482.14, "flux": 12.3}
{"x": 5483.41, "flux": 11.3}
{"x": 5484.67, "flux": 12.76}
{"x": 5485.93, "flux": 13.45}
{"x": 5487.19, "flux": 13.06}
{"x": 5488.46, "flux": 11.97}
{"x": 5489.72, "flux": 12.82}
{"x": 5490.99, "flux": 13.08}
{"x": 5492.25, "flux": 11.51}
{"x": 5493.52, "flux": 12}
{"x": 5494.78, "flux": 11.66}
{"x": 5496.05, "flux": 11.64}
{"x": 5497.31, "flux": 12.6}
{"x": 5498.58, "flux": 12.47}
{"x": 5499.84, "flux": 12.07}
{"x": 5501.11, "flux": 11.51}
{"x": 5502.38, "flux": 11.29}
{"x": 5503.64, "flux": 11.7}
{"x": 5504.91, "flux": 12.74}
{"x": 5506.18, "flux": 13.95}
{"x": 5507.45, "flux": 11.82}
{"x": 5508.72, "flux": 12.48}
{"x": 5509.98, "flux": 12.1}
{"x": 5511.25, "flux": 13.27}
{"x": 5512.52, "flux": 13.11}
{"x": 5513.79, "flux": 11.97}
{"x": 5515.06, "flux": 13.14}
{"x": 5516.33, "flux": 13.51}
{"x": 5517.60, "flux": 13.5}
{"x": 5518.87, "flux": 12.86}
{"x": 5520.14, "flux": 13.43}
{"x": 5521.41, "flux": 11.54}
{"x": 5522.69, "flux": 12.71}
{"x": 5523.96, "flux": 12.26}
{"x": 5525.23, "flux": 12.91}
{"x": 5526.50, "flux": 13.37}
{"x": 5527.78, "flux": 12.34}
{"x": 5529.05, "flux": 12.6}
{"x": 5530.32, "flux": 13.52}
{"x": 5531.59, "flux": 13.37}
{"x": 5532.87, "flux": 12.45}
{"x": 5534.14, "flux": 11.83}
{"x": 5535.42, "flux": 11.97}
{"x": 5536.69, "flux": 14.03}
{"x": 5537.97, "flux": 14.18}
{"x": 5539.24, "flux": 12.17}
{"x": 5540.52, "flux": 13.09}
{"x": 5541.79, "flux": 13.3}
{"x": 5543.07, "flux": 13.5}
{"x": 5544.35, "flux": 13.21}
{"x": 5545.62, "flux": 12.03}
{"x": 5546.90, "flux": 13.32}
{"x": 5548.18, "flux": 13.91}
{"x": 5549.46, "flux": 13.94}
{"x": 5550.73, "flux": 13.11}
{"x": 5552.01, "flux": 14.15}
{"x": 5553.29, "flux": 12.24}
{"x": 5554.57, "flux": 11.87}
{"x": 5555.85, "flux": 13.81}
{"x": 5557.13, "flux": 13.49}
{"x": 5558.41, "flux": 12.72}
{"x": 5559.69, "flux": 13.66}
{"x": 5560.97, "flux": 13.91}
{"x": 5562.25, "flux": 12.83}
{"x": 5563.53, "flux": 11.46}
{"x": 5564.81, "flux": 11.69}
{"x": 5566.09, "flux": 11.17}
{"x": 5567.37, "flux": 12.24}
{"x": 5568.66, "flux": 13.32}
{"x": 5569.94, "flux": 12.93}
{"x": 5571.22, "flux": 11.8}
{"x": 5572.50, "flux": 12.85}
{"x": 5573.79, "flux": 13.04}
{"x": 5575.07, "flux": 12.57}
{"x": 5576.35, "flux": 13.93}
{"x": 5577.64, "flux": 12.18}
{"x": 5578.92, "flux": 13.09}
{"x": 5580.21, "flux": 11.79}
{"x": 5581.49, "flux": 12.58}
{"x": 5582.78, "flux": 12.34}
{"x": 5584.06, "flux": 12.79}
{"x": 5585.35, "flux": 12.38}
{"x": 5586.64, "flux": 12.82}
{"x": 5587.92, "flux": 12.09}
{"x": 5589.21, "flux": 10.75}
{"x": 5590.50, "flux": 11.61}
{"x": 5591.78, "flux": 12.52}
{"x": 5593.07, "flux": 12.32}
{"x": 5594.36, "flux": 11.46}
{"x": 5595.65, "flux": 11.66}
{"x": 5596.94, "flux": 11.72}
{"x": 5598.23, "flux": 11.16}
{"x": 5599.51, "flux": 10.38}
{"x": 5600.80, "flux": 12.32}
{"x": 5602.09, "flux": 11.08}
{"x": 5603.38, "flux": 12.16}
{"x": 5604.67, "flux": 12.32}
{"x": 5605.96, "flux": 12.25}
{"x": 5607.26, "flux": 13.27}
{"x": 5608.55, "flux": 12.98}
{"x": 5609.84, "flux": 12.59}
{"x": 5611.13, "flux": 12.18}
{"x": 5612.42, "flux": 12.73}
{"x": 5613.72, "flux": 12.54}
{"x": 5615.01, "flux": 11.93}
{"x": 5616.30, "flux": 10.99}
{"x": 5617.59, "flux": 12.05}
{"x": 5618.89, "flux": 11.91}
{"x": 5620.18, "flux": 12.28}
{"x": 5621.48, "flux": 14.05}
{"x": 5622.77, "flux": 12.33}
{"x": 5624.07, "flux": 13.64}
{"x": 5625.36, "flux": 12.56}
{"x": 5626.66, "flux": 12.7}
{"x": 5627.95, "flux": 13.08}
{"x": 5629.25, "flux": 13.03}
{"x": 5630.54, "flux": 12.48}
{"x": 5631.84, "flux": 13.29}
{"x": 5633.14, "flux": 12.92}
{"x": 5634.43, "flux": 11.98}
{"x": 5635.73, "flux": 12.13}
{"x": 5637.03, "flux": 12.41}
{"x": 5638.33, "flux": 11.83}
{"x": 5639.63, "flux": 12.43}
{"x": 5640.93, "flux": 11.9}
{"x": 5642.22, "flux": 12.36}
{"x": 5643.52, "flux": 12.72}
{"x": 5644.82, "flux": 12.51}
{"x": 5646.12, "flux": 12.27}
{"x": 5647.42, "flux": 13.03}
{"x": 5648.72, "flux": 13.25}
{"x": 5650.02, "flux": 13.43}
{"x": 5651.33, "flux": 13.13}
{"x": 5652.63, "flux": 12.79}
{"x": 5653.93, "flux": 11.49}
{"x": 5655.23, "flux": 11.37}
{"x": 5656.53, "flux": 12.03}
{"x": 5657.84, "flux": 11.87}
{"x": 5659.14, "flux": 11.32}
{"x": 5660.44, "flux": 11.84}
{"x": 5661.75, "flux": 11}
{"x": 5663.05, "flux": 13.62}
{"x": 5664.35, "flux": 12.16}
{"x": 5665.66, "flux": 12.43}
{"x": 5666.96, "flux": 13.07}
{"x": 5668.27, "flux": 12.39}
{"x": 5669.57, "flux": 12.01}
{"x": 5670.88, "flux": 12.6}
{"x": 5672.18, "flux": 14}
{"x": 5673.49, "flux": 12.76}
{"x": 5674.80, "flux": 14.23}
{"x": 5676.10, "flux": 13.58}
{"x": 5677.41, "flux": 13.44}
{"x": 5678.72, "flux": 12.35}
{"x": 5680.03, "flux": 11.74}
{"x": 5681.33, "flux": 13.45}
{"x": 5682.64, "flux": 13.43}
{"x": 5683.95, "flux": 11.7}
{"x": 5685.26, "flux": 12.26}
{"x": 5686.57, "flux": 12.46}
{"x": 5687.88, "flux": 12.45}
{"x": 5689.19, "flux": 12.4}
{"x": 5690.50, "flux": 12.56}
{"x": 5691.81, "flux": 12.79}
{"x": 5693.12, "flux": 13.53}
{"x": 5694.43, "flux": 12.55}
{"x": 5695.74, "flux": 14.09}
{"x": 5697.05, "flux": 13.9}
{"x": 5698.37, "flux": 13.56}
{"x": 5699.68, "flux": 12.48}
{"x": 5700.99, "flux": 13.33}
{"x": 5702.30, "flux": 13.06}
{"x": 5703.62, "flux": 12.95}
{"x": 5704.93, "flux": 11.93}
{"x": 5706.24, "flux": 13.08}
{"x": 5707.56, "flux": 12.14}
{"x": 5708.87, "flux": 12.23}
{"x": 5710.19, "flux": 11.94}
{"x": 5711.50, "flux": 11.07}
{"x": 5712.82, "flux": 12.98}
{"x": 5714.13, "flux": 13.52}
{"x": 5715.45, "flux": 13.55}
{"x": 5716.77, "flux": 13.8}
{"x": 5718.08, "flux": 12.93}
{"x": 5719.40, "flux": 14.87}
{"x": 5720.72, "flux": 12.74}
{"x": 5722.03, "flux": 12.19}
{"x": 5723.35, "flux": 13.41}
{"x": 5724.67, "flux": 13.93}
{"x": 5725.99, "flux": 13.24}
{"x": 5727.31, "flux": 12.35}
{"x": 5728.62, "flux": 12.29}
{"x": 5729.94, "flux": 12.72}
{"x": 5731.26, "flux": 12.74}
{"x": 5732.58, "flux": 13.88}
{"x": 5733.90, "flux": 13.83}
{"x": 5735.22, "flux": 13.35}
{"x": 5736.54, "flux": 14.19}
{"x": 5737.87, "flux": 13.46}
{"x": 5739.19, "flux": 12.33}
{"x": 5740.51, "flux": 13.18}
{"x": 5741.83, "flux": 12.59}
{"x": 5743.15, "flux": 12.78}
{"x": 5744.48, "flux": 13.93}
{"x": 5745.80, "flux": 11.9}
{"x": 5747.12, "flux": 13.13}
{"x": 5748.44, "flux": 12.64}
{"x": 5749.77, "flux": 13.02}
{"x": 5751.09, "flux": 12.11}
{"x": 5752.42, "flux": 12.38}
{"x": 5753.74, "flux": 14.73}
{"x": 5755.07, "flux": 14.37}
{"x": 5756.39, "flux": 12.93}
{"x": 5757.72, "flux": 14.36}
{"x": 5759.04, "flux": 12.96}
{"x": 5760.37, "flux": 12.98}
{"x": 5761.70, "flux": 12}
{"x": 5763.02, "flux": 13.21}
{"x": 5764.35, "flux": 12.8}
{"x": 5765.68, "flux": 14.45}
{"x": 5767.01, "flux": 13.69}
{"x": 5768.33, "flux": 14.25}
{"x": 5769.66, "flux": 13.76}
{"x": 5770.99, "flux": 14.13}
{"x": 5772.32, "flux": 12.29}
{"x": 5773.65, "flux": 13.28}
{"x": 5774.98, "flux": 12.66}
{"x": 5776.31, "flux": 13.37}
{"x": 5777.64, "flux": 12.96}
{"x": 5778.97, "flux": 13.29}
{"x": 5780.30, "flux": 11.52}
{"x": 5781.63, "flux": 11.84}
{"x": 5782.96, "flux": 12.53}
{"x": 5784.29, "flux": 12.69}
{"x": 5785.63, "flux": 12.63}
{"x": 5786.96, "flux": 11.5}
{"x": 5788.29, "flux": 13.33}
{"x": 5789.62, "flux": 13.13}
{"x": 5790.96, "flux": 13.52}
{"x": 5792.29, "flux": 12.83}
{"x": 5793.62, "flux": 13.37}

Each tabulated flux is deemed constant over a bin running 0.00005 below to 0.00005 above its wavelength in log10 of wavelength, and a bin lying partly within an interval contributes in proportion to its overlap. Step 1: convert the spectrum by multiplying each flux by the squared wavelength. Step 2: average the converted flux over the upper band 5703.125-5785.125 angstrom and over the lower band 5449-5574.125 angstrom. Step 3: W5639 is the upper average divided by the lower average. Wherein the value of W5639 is 1.12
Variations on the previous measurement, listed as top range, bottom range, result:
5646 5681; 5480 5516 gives 1.08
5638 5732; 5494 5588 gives 1.05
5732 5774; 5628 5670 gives 1.11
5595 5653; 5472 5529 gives 1.04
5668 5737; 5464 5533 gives 1.11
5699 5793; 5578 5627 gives 1.12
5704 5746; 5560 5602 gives 1.12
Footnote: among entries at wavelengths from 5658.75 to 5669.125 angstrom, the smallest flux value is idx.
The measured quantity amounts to 11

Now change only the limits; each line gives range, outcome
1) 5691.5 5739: 11.07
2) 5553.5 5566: 11.46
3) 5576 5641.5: 10.38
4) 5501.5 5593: 10.75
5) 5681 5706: 11.7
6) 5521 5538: 11.54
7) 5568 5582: 11.79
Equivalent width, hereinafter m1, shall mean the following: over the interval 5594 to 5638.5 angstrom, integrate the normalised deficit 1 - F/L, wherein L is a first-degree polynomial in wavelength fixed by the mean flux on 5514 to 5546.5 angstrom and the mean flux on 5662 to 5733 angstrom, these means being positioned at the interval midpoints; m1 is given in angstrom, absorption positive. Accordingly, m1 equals 2.0 angstrom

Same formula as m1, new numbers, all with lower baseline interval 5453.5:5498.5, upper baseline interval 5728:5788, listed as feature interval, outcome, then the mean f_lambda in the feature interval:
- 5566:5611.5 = 1.63 angstrom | 12.3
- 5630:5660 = 1.03 angstrom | 12.4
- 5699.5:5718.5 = 0.32 angstrom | 12.7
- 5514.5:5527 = -0.35 angstrom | 12.9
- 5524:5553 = -1.09 angstrom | 13.1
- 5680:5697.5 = 0.11 angstrom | 12.8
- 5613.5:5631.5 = 0.32 angstrom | 12.6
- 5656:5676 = 0.54 angstrom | 12.5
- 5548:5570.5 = -0.44 angstrom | 12.9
